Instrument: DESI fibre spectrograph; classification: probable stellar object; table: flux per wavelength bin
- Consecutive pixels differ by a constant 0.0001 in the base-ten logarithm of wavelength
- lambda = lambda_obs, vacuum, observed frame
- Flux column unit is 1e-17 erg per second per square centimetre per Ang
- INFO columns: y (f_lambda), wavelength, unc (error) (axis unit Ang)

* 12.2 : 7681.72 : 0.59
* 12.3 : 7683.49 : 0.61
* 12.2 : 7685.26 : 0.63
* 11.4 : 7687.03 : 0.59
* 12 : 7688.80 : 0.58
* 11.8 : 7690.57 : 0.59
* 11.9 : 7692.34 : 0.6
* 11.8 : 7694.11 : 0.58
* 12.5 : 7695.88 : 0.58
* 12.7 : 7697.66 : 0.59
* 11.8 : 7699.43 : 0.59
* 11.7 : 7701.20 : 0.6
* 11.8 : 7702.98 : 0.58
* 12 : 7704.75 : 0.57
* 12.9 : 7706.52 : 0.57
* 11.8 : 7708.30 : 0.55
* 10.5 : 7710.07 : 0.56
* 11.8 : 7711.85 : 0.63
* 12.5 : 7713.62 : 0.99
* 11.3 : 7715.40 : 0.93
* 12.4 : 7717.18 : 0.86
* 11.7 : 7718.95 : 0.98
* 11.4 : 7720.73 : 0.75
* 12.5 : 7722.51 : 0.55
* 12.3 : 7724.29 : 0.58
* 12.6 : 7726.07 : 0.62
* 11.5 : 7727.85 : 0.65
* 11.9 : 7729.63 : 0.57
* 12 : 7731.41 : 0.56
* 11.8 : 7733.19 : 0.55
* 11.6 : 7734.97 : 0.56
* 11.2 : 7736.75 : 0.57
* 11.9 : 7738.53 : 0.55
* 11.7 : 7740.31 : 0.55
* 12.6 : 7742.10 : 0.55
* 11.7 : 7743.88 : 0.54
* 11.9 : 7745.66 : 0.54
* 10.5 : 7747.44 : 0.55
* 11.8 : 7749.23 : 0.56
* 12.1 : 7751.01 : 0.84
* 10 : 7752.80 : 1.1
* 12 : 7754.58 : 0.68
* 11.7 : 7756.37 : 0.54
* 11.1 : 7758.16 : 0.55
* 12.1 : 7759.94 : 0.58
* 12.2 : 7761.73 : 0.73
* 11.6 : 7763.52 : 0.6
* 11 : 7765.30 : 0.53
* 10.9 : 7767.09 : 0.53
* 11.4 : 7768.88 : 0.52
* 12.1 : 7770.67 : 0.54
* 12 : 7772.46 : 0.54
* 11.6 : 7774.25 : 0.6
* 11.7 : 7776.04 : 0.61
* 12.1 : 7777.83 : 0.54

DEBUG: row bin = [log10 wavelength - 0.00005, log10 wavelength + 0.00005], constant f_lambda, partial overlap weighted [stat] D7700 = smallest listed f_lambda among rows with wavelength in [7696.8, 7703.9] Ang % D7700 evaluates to 11.7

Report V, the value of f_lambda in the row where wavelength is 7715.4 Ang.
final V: 11.3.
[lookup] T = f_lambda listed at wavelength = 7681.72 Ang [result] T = 12.2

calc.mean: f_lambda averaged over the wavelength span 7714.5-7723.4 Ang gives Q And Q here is 11.9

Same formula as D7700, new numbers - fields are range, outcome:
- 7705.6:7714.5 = 10.5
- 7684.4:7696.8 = 11.4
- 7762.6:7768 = 10.9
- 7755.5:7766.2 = 11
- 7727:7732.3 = 11.5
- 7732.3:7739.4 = 11.2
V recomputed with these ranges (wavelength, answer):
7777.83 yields 12.1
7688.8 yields 12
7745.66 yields 11.9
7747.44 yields 10.5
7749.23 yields 11.8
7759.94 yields 12.1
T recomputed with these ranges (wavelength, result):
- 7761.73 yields 12.2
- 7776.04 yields 11.7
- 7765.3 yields 11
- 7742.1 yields 12.6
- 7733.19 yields 11.8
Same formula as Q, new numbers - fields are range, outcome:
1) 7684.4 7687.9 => 11.8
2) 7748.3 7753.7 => 11.3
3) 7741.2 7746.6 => 12.1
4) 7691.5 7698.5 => 12.2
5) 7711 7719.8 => 11.9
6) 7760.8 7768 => 11.4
